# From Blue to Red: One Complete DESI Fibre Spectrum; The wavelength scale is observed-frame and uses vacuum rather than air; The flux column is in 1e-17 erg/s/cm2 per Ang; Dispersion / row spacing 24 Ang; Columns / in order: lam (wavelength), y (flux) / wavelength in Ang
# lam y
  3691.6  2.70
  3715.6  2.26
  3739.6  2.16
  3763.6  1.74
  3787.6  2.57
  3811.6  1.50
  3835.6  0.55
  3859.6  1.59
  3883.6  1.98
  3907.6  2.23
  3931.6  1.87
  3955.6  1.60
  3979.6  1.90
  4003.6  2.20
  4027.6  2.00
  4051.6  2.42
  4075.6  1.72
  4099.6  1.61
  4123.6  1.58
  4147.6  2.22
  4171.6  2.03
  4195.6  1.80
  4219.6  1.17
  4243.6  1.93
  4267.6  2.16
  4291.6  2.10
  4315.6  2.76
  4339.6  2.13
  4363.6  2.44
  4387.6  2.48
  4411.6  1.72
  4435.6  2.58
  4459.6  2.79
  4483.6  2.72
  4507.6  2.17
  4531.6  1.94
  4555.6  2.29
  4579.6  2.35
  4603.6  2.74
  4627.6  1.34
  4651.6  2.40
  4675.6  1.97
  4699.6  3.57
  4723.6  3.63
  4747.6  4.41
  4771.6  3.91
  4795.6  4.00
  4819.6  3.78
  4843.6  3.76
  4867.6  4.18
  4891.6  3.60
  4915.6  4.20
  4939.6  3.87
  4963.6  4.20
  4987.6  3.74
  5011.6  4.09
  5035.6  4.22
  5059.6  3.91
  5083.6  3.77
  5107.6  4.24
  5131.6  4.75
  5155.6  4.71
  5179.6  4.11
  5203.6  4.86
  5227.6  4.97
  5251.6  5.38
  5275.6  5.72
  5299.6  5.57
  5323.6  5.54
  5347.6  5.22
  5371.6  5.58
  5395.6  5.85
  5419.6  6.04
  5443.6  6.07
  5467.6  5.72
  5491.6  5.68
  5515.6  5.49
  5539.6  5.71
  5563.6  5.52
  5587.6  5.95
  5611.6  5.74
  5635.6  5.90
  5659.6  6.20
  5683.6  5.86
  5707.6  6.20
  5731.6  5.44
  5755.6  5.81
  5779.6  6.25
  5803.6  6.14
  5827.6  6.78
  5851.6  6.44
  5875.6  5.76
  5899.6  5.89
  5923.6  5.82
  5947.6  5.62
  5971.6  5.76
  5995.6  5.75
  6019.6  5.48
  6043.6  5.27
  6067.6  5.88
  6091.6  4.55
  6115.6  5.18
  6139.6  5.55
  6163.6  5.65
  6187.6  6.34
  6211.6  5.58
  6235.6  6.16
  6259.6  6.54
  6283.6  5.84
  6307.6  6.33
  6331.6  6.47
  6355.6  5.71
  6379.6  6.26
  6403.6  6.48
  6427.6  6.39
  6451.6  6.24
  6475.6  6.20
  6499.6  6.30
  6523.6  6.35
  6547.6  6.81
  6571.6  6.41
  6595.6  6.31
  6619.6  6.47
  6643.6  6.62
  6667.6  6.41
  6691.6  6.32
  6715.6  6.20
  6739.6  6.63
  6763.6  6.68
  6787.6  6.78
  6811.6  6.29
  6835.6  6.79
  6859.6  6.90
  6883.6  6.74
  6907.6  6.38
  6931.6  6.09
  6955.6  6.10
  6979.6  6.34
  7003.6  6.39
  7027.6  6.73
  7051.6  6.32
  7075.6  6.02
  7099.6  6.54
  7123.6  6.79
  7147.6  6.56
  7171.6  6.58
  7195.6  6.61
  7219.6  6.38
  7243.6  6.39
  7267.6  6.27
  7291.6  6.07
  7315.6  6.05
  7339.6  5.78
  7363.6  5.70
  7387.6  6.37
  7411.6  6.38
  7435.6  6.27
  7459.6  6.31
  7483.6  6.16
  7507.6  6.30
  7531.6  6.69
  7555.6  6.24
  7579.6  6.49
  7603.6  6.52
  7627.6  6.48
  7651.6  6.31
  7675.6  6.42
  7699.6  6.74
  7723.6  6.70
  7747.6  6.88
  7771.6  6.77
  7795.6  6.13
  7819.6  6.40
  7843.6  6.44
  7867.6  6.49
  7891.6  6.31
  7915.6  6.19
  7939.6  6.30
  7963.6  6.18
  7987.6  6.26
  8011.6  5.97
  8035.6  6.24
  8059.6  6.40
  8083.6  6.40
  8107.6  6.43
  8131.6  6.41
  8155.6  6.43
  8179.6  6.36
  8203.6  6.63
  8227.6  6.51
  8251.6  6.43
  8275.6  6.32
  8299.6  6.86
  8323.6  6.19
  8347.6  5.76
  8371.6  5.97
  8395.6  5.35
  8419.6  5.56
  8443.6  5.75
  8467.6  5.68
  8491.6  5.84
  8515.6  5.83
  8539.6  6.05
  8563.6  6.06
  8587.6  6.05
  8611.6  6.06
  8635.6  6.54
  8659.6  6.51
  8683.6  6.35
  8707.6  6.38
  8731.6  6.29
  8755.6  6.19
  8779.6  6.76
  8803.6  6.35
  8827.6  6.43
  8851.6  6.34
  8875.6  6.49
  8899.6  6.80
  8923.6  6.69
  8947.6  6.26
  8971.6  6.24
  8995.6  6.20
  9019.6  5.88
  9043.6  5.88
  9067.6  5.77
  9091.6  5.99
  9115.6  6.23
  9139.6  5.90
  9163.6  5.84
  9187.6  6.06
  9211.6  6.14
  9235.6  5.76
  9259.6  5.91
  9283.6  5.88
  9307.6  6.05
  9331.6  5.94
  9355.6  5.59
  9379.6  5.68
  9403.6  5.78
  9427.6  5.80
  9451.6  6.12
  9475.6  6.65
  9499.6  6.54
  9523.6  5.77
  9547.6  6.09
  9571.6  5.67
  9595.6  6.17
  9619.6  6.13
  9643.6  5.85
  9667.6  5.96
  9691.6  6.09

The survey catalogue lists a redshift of 0.18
